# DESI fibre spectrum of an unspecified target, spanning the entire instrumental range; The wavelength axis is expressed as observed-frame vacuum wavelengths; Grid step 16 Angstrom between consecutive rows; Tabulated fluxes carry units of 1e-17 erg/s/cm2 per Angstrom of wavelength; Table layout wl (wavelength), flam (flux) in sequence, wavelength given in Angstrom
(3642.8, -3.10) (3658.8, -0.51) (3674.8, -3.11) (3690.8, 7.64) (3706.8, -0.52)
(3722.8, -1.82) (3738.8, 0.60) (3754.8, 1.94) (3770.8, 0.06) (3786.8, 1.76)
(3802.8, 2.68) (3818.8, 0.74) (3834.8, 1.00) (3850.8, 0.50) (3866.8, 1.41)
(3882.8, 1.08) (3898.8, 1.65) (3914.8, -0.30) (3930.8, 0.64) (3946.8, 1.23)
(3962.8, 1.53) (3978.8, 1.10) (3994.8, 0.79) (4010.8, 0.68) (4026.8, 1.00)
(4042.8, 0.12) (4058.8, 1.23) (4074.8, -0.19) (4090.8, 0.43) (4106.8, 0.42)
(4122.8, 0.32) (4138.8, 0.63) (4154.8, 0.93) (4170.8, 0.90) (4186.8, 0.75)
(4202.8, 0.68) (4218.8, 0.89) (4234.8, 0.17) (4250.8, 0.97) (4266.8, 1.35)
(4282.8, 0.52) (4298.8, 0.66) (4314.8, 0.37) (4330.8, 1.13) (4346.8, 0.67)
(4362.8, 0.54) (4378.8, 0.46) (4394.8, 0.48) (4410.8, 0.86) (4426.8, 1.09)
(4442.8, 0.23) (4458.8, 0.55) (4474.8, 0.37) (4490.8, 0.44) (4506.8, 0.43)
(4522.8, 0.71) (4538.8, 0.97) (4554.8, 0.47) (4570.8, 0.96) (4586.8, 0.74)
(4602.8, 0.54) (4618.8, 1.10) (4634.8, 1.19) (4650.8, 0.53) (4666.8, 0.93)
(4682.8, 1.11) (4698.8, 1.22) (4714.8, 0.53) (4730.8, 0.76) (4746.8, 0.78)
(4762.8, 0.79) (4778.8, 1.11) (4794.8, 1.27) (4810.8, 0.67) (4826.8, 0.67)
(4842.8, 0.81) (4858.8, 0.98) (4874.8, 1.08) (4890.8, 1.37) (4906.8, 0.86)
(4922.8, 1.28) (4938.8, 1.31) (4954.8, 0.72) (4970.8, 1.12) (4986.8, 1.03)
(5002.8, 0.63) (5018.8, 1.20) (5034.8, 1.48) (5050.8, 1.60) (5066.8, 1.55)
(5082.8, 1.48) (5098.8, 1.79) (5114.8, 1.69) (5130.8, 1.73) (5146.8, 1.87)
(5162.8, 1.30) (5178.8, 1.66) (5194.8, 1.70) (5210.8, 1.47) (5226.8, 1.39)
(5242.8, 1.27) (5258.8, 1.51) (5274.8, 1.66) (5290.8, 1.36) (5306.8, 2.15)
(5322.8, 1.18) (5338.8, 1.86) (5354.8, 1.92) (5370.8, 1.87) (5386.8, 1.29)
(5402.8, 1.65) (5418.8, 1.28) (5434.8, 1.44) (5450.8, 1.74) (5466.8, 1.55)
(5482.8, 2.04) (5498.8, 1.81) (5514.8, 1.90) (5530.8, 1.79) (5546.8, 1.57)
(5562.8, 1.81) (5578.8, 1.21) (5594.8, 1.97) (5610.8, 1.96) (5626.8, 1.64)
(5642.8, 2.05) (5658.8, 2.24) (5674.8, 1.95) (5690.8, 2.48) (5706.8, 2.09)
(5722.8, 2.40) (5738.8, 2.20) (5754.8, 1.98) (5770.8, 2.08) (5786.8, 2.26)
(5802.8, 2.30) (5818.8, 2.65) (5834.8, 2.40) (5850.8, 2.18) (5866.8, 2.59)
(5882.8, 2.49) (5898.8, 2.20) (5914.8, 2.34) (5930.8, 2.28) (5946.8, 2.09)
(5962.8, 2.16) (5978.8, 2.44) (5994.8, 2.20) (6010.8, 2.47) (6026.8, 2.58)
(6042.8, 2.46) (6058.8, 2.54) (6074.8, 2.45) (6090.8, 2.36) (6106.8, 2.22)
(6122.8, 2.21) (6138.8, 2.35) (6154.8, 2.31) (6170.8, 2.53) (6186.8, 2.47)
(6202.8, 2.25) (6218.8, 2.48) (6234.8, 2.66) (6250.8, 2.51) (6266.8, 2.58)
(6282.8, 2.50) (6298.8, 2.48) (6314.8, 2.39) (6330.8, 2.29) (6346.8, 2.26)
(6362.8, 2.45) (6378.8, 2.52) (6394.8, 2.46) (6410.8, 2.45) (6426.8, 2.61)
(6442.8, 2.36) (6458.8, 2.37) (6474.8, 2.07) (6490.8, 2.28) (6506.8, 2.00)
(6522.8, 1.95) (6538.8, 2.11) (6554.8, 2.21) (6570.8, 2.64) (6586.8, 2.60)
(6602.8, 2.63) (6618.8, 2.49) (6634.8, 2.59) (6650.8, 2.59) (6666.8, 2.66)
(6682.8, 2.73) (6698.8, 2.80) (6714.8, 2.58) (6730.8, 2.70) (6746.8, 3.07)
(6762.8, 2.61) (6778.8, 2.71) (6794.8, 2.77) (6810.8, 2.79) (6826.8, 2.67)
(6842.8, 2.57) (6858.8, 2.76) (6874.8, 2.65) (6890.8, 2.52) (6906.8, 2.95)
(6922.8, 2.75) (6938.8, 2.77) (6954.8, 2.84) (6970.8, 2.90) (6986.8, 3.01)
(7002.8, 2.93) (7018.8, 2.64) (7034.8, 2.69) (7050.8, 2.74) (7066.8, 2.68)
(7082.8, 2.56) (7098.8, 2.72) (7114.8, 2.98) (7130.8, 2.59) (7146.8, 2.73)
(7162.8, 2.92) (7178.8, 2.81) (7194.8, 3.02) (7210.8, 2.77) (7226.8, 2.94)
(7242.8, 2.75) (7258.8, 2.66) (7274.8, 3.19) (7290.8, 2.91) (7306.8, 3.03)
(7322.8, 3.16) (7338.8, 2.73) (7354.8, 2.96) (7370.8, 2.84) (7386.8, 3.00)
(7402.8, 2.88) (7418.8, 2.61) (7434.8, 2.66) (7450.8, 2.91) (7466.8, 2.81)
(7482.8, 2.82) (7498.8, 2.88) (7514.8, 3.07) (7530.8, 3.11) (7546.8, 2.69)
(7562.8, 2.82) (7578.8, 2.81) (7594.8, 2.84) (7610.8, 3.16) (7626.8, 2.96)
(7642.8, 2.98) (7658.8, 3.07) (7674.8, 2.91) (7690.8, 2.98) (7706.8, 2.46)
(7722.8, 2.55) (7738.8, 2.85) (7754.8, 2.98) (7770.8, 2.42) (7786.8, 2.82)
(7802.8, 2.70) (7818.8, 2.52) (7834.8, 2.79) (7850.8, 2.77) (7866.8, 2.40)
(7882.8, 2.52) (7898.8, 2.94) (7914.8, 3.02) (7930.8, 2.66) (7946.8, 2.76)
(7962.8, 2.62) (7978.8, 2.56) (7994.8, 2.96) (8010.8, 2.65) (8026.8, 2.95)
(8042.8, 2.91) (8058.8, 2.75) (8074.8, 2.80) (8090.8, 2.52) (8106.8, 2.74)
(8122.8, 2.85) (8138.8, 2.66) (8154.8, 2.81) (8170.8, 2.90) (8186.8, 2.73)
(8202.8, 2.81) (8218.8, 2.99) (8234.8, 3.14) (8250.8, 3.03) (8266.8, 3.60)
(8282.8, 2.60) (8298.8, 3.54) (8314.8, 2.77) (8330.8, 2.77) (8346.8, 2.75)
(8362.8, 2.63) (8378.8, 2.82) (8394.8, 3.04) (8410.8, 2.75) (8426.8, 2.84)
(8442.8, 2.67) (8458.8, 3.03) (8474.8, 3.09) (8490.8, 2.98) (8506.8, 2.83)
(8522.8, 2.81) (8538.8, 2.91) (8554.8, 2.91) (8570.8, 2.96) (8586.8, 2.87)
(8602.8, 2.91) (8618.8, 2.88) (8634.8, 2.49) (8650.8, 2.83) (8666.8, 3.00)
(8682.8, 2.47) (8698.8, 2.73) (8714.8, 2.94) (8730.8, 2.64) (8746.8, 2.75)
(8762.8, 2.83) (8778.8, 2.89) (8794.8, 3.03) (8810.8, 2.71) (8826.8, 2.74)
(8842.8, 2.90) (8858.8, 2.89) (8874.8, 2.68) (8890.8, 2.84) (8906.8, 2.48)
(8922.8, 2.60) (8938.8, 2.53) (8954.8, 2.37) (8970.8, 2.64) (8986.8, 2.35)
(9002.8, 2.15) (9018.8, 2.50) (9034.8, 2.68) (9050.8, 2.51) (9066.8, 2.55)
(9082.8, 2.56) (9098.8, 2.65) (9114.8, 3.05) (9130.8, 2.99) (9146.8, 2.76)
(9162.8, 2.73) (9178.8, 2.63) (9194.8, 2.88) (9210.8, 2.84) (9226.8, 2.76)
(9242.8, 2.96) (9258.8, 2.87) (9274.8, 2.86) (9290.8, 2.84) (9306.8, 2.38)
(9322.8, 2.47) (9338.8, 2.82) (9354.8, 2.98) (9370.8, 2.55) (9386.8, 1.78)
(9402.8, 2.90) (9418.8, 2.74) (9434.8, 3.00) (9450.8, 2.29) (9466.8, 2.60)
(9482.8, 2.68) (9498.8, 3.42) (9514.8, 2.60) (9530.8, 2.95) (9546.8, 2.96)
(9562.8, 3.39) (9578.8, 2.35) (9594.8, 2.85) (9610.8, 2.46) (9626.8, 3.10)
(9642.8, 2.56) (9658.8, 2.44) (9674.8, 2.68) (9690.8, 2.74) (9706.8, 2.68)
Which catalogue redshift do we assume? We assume 0.26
